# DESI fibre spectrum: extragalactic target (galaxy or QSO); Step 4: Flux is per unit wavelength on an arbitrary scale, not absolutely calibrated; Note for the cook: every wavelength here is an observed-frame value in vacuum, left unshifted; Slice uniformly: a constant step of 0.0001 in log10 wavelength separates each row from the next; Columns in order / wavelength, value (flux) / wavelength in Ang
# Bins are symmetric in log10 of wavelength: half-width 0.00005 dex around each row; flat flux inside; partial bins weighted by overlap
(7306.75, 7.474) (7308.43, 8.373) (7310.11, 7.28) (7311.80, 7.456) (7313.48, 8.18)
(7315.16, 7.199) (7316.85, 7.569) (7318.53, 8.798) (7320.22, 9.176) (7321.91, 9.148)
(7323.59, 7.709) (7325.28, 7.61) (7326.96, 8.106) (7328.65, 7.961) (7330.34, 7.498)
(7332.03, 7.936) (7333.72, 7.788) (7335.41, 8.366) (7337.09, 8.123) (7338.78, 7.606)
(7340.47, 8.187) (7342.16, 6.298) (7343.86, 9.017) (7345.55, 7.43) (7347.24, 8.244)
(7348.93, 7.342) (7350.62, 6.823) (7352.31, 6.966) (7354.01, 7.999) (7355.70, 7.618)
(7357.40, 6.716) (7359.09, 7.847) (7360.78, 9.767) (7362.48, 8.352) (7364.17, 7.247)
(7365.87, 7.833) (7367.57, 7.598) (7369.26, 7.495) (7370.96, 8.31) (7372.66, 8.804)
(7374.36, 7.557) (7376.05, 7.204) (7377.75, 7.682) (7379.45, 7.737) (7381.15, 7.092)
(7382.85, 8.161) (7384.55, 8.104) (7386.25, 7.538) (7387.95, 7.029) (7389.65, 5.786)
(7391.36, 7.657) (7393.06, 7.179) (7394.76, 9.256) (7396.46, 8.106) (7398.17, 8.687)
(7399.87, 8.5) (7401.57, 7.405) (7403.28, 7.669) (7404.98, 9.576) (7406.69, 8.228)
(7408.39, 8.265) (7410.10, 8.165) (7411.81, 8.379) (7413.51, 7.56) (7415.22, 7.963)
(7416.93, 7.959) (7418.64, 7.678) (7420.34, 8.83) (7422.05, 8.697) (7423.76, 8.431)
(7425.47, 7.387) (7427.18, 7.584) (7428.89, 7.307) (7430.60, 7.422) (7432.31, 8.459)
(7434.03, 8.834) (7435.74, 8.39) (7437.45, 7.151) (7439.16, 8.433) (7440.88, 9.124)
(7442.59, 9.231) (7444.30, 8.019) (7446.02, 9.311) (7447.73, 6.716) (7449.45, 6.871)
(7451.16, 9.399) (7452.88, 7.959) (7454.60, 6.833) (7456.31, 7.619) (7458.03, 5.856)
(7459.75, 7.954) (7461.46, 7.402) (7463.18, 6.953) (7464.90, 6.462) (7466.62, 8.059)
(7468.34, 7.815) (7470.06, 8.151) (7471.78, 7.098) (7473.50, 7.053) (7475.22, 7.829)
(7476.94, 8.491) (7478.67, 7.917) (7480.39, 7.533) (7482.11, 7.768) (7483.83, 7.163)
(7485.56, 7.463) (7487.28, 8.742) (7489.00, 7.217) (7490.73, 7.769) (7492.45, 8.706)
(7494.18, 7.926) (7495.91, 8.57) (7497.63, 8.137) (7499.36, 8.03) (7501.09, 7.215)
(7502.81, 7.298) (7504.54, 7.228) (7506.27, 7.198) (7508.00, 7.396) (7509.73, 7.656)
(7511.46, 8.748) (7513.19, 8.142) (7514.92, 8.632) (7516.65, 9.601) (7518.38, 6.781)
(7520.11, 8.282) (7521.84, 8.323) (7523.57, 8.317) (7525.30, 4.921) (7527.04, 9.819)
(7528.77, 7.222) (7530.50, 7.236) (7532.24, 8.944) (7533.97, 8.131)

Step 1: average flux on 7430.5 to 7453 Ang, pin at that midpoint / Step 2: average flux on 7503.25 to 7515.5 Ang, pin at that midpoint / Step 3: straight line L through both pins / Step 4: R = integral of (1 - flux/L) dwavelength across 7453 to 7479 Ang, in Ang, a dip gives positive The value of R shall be 2.1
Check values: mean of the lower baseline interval 8.27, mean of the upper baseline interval 7.82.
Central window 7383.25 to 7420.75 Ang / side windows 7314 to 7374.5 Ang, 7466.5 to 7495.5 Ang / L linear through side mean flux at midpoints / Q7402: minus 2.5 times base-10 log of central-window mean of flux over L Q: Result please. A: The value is -0.02 mag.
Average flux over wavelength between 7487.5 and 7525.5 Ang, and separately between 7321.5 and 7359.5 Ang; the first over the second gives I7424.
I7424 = 1.02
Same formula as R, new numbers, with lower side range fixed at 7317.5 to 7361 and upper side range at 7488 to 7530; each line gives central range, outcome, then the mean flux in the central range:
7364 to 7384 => 0.4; 7.75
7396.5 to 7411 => -0.8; 8.3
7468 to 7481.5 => 0.3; 7.73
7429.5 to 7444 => -0.8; 8.35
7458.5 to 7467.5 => 0.7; 7.3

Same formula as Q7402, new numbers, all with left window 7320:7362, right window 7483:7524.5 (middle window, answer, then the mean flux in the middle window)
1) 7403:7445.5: -0.04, 8.21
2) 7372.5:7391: 0.06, 7.47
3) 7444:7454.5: -0.01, 7.95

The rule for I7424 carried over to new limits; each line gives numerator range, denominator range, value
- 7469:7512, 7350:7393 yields 1.02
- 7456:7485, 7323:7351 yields 0.96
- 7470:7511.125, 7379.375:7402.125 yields 1.00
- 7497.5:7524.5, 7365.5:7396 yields 1.03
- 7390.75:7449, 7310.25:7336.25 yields 1.02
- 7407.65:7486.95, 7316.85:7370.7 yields 1.00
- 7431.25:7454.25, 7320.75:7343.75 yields 1.04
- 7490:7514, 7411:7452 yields 0.97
